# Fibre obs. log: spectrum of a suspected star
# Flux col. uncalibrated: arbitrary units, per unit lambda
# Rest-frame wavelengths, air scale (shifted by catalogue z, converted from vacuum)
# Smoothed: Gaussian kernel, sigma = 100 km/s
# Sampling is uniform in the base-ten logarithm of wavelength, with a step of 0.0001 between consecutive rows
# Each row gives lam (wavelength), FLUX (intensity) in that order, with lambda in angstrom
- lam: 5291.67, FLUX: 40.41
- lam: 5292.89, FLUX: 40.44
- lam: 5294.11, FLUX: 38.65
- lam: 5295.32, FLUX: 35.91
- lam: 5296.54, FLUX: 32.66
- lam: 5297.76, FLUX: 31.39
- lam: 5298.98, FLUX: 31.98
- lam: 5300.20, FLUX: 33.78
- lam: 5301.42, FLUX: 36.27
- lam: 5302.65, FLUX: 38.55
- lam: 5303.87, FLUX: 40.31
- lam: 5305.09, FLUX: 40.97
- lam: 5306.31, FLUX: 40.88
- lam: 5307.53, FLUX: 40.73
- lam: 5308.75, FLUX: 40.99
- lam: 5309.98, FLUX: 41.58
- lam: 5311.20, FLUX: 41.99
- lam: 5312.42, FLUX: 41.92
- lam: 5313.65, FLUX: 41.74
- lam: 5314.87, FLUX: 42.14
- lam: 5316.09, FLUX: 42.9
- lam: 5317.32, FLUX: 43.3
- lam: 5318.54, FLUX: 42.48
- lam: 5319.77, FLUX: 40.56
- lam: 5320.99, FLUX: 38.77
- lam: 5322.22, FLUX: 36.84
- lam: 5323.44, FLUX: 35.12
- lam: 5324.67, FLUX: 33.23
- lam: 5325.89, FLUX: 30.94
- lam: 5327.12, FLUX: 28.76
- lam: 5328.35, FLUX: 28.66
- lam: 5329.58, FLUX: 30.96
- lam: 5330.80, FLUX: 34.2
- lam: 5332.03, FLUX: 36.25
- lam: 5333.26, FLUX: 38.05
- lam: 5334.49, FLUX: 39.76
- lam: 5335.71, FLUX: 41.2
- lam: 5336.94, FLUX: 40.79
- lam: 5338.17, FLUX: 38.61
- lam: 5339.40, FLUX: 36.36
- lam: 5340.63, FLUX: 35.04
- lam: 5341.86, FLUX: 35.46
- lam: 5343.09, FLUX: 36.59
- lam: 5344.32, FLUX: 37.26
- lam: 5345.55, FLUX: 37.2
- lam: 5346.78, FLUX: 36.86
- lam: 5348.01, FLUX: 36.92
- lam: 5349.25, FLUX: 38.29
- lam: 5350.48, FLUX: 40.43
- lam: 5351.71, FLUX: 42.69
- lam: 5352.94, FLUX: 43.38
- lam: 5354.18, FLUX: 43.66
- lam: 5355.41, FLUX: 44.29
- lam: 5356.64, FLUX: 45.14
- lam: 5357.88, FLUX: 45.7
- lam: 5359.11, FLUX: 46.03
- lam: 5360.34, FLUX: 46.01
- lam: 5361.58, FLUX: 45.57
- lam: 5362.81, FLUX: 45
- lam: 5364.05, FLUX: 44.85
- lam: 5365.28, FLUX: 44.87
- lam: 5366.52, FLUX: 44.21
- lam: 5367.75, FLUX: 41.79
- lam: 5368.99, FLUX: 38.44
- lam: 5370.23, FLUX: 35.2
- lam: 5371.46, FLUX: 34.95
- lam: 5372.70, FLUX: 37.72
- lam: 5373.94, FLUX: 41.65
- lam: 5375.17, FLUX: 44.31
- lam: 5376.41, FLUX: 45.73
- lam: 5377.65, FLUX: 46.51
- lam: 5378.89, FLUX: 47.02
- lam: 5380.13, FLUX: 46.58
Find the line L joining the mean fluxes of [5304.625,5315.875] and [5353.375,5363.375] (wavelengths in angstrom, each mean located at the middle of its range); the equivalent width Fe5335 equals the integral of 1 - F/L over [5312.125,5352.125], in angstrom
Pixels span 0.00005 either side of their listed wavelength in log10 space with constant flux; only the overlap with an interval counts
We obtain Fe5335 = 5.2 angstrom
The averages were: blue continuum 41.5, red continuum 45.1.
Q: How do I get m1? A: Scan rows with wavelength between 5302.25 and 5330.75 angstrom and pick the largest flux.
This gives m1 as 43.3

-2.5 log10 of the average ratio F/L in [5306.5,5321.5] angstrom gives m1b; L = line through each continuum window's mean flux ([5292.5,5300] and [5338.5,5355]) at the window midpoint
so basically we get -0.15 mag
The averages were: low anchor 35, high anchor 38.5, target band 41.6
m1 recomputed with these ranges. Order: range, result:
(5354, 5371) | 46.03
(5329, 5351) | 41.2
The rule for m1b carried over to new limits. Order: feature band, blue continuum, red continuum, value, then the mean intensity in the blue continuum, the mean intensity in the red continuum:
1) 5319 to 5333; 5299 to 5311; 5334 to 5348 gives 0.122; 39.1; 37.7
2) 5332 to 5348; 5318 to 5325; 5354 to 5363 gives 0.107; 38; 45.3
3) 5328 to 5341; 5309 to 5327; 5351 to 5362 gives 0.141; 39.3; 44.7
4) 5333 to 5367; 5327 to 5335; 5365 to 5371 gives -0.103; 34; 40.5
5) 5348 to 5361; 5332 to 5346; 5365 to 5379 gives -0.095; 37.8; 41.6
